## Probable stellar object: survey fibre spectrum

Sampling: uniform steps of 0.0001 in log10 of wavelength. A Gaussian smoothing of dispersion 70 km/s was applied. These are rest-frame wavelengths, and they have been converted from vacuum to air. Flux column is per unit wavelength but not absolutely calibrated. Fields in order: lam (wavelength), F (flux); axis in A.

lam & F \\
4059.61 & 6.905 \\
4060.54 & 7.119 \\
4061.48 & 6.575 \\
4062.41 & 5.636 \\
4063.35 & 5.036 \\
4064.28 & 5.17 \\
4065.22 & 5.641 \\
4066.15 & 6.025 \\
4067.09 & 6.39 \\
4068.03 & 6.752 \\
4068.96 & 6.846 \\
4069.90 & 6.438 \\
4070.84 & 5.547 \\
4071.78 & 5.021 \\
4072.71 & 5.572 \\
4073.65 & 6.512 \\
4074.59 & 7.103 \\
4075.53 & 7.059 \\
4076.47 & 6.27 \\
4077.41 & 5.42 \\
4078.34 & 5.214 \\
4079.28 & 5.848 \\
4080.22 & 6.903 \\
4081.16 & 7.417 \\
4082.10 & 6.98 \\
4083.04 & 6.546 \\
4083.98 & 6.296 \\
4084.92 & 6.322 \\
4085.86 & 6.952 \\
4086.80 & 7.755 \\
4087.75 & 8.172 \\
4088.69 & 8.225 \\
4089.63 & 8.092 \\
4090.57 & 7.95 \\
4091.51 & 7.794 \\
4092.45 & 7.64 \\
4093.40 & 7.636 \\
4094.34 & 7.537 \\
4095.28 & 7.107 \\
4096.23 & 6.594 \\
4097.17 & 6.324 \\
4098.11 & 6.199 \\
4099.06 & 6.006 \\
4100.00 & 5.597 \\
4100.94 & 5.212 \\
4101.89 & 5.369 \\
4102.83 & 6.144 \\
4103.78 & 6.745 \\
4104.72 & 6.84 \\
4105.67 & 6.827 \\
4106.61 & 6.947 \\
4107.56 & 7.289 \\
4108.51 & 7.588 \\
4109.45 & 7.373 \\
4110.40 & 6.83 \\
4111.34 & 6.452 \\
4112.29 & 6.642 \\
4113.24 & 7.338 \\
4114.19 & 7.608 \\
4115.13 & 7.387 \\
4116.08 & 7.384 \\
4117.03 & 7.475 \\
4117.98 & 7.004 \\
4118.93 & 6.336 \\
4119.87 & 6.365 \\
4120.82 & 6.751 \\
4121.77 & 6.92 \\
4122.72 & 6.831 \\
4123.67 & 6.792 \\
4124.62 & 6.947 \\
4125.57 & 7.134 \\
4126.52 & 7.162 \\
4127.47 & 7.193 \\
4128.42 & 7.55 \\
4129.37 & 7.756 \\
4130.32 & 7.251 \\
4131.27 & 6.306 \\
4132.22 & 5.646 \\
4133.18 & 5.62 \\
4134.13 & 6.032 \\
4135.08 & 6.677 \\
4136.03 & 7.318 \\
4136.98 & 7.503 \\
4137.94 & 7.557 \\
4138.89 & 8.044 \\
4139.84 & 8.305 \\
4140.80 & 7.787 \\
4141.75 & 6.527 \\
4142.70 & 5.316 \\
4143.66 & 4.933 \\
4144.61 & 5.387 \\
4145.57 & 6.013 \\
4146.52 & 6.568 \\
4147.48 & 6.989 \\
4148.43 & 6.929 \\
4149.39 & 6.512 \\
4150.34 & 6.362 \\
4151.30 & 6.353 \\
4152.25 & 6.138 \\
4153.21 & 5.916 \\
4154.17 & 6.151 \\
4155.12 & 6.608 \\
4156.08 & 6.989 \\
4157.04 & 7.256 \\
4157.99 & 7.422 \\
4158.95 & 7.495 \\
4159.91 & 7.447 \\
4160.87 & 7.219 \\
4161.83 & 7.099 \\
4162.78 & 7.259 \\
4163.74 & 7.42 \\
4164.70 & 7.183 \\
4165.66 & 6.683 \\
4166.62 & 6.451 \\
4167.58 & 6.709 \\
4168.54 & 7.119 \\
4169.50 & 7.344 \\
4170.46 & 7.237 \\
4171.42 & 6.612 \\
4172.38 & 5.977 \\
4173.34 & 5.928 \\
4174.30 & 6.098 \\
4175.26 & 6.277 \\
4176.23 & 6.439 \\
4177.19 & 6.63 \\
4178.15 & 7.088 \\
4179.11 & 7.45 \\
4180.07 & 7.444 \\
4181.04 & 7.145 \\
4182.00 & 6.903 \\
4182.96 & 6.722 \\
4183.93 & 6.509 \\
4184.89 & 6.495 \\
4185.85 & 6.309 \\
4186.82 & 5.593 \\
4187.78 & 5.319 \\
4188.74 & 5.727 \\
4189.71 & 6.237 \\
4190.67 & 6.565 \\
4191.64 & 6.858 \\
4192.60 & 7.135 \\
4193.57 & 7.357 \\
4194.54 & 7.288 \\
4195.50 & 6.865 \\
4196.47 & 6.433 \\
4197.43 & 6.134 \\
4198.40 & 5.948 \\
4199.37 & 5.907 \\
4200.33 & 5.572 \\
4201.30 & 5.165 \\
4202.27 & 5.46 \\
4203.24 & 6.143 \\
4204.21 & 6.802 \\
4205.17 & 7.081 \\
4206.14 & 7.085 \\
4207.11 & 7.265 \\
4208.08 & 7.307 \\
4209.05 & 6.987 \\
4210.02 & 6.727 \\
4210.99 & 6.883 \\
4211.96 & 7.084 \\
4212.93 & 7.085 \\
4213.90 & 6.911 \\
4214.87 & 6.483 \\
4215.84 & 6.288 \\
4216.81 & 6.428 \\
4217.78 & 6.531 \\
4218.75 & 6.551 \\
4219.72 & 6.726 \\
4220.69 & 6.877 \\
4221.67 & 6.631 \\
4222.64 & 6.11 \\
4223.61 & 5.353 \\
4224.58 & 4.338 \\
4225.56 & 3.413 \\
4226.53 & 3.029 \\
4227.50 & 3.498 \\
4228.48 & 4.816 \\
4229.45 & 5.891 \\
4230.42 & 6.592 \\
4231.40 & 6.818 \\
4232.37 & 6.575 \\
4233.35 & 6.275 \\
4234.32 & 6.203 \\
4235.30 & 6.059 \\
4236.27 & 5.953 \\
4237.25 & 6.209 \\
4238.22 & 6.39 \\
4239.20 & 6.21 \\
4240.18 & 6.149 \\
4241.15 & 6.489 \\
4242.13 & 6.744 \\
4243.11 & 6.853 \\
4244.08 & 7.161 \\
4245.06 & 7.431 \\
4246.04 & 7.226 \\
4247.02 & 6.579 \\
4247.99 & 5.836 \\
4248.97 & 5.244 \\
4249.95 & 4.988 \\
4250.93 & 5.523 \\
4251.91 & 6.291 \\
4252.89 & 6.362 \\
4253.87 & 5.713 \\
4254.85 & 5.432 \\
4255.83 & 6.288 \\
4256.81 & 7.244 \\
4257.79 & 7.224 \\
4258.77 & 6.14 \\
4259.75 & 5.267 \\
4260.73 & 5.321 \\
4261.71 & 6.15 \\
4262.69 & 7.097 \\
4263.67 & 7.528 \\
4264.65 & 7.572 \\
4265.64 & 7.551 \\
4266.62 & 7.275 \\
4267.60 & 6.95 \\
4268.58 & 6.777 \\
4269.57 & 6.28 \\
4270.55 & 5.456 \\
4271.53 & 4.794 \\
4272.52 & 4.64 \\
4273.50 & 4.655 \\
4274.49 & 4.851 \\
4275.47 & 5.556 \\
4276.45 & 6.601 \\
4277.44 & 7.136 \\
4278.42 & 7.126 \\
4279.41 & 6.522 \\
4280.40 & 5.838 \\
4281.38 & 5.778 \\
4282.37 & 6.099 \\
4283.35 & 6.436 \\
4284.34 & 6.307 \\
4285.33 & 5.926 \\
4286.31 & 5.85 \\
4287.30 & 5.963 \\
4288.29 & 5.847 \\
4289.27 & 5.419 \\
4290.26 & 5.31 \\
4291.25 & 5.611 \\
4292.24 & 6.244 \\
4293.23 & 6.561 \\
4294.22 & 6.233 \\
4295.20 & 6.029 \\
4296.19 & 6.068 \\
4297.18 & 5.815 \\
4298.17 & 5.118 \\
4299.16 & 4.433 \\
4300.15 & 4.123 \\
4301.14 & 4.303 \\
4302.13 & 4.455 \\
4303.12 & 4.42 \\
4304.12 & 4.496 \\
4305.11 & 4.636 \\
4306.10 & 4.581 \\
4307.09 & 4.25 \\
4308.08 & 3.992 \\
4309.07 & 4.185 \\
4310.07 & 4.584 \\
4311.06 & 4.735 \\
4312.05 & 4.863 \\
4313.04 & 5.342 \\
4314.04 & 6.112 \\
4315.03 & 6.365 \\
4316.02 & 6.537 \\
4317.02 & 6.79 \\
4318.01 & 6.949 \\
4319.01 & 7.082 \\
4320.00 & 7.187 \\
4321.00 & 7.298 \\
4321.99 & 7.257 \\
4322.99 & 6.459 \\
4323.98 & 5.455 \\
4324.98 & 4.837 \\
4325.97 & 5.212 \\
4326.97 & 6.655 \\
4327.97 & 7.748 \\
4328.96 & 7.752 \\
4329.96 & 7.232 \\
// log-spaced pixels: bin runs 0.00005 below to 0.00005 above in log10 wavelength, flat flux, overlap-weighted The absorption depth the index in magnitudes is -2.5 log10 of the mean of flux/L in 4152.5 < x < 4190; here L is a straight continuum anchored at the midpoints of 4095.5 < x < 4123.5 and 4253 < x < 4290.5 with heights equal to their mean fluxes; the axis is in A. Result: -0.03 mag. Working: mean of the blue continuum 6.71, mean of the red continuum 6.16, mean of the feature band 6.71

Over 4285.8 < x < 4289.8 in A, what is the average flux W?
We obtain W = 5.78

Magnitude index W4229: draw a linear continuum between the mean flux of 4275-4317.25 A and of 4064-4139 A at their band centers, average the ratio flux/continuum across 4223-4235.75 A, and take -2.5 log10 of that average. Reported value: 0.126 mag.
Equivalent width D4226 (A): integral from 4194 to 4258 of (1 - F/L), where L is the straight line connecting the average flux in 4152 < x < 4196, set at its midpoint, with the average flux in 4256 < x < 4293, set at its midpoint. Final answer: 2.2 A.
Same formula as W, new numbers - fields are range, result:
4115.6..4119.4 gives 7.04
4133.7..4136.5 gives 6.7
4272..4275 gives 4.72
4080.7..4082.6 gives 7.19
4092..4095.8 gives 7.45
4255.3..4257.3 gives 6.74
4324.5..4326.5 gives 5.05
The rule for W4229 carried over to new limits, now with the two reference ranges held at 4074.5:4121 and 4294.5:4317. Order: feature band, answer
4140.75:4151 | 0.03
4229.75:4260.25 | -0.14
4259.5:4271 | -0.23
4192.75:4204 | -0.05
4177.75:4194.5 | -0.10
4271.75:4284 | -0.13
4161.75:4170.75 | -0.13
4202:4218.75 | -0.15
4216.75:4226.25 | -0.01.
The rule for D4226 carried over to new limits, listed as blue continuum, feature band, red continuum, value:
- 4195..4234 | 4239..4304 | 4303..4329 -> -1.00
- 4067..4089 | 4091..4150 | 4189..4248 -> -2.93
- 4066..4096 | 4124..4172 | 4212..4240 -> -3.14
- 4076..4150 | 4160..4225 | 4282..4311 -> -4.62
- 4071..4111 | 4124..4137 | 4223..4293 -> -0.54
